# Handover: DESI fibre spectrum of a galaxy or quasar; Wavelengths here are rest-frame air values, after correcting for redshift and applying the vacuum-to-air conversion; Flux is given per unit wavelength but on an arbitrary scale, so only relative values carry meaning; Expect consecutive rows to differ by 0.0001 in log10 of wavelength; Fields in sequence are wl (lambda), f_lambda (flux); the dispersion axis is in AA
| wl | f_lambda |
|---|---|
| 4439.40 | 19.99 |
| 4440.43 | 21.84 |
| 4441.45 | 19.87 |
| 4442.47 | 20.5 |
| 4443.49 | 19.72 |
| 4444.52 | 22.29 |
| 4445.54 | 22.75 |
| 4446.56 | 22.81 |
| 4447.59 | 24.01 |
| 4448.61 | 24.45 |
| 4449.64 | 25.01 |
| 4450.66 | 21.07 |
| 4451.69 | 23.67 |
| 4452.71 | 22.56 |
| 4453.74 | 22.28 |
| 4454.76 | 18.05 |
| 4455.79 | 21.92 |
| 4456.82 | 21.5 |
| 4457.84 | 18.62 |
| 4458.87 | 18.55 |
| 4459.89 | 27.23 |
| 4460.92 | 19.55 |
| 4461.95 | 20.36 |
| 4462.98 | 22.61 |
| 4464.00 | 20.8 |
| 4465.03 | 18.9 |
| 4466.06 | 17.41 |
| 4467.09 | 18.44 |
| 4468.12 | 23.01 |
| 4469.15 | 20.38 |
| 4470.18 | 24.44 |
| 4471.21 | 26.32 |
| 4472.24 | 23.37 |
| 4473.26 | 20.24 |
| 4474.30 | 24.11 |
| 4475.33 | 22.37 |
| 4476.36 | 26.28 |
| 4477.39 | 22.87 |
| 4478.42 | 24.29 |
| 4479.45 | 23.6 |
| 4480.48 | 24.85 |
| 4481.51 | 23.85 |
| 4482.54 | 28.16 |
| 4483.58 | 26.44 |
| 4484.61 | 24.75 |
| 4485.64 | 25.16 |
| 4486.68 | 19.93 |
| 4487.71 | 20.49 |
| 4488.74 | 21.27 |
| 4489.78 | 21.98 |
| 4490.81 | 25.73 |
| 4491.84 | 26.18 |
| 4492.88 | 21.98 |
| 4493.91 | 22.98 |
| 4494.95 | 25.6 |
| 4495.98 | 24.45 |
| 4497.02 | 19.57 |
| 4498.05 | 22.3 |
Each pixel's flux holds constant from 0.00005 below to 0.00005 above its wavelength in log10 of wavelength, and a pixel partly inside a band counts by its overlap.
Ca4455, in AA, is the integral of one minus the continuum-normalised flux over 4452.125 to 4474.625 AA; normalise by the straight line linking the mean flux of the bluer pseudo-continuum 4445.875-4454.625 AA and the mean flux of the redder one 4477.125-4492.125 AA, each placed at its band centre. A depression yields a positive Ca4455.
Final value 1.9 AA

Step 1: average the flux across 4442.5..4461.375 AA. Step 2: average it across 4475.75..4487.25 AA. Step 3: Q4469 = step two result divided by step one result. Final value 1.12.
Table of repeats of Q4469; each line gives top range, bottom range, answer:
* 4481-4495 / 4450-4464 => 1.11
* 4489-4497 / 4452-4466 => 1.13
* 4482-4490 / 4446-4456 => 1.04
